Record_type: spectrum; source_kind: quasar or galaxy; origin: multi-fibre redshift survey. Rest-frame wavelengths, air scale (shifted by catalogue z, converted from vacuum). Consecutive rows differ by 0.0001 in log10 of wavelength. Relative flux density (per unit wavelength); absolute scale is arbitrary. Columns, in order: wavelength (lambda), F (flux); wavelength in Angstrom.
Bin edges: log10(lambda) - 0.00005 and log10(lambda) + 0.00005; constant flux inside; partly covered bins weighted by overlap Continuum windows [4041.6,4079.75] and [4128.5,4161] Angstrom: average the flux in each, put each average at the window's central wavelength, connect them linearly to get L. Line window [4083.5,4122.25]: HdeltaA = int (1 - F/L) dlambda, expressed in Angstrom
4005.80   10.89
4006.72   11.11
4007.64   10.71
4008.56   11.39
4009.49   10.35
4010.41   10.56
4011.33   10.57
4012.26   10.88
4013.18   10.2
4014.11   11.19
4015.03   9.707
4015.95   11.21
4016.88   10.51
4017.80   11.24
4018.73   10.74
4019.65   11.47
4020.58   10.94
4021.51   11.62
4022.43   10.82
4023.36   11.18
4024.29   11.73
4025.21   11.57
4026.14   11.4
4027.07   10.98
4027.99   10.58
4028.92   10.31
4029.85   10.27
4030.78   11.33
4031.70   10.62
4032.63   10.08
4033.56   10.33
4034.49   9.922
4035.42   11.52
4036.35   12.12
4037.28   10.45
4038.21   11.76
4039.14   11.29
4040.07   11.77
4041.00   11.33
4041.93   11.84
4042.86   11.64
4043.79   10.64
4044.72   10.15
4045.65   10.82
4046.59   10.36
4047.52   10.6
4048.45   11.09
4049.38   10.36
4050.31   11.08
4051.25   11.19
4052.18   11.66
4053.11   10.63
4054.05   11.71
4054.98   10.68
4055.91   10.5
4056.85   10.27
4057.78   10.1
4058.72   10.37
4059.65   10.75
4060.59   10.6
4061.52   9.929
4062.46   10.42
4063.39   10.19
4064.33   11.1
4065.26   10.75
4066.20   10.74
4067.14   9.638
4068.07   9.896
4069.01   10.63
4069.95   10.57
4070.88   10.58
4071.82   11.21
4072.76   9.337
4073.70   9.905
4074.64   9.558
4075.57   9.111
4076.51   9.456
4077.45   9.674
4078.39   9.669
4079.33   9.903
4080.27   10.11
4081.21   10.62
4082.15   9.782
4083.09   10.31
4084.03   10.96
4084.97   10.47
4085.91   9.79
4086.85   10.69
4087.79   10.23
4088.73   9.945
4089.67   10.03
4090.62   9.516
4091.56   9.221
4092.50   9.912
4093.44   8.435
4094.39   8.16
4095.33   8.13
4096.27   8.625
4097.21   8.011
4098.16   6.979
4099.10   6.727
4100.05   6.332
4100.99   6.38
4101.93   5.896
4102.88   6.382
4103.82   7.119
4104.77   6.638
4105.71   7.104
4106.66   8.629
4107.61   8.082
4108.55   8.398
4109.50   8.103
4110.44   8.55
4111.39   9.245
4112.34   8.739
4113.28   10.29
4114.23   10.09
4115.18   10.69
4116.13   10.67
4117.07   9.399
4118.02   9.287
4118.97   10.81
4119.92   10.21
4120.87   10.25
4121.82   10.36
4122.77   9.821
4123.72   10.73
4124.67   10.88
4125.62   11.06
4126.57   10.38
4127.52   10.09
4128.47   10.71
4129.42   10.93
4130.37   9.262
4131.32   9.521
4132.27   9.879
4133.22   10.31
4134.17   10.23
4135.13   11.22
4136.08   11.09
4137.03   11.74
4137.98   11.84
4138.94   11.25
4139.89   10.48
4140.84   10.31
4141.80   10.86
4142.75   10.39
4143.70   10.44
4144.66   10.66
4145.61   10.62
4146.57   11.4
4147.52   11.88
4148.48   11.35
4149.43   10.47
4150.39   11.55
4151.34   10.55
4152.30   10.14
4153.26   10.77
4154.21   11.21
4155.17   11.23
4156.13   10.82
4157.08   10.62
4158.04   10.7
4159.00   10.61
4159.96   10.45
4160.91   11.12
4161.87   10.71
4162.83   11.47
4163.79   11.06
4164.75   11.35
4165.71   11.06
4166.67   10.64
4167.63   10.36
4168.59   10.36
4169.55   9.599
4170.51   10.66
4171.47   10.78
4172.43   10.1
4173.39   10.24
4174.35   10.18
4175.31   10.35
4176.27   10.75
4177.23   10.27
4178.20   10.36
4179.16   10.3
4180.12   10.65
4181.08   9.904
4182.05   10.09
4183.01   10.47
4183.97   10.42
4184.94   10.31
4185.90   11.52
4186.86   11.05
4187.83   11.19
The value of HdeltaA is 6.38 Angstrom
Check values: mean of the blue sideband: 10.5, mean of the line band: 8.87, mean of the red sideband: 10.8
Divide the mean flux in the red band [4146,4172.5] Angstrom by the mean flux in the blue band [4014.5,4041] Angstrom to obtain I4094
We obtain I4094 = 0.99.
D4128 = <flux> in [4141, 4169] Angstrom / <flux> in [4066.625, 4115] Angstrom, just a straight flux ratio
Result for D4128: 1.2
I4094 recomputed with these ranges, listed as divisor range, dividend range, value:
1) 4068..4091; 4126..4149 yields 1.06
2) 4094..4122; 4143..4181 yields 1.27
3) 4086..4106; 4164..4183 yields 1.28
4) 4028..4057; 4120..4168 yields 0.98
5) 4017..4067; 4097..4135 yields 0.84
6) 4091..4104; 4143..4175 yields 1.41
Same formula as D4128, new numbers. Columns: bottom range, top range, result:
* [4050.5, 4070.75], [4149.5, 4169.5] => 1.02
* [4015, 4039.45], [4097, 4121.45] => 0.77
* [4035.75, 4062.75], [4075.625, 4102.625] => 0.83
